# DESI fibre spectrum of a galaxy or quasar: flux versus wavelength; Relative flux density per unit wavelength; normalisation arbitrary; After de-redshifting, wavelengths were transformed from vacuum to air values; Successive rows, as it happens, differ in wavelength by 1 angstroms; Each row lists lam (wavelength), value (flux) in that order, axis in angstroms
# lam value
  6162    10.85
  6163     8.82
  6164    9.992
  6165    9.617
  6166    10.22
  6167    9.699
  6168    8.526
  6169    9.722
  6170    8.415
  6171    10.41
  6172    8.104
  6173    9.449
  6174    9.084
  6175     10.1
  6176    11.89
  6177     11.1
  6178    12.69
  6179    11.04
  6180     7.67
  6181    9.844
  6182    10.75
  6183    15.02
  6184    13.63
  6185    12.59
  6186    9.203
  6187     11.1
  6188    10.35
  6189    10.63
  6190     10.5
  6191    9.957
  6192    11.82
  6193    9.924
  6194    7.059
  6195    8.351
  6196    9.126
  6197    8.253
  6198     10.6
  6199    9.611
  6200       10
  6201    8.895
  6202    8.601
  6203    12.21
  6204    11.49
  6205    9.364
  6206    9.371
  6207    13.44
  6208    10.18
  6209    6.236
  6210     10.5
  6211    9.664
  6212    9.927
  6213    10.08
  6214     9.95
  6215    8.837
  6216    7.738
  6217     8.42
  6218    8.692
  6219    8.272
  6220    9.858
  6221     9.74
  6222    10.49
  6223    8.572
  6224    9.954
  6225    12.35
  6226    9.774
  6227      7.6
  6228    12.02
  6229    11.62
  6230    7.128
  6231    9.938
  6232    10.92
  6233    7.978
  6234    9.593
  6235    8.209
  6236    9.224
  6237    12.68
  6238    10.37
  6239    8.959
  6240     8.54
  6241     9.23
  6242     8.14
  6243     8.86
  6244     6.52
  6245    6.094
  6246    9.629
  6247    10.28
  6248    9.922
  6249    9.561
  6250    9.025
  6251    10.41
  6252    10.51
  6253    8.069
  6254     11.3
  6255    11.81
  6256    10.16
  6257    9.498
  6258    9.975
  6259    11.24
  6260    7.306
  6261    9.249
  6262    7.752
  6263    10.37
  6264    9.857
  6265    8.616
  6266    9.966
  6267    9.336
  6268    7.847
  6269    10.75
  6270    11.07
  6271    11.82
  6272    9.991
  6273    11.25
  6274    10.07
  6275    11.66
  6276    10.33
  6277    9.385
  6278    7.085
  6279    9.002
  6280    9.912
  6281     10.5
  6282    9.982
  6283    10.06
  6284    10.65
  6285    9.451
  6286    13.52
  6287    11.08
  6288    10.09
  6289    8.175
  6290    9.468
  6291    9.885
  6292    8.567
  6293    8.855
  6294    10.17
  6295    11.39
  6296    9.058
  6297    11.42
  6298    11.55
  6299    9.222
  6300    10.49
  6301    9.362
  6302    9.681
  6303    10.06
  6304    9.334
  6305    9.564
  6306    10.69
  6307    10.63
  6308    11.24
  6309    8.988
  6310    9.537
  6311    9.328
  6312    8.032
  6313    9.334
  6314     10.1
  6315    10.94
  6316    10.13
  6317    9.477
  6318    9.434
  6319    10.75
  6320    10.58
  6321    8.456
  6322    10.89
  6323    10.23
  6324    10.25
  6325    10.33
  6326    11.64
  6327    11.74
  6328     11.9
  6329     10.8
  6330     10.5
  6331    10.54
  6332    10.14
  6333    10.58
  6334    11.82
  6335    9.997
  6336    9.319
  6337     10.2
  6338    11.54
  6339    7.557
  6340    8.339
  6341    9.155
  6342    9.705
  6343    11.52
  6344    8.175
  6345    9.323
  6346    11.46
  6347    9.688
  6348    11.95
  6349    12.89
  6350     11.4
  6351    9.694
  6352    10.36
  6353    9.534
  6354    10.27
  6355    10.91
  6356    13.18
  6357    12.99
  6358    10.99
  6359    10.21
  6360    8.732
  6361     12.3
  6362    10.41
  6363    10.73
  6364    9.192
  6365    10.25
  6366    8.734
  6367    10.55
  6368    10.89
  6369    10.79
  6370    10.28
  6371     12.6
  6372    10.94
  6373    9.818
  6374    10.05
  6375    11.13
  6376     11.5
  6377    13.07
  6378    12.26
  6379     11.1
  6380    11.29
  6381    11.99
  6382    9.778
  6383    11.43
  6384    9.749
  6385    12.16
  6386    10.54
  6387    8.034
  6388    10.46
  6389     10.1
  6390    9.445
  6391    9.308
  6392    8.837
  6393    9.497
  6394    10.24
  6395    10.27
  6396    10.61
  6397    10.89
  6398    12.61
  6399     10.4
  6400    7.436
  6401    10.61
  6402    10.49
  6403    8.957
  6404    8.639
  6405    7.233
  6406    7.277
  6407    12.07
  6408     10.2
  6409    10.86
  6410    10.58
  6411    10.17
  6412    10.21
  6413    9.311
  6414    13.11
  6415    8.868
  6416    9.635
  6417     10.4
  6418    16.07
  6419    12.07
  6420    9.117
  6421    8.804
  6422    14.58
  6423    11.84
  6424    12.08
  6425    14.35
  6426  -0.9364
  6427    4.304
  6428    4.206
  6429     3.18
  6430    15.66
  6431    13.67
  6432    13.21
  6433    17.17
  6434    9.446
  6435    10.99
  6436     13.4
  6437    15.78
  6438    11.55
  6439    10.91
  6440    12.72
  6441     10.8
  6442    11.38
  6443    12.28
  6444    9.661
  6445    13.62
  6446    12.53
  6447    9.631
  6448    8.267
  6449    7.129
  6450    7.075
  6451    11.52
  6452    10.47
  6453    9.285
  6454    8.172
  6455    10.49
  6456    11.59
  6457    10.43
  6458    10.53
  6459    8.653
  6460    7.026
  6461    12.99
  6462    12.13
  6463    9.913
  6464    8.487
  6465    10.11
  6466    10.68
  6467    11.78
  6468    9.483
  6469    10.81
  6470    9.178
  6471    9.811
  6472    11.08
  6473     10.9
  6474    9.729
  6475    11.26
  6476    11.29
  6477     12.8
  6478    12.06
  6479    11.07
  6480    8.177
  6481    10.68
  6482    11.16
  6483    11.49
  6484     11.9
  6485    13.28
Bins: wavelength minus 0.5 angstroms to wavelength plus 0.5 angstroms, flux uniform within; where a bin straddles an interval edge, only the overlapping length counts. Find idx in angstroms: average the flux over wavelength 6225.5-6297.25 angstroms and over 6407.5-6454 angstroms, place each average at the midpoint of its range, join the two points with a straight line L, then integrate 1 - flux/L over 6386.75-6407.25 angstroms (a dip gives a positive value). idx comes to 1.5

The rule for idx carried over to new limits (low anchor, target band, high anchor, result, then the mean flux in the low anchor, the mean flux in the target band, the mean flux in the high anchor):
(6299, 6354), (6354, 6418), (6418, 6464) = -0.7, 10.2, 10.5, 10.6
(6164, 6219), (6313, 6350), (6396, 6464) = -0.3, 9.98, 10.3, 10.4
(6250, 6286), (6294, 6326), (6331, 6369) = 0.4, 9.93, 10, 10.4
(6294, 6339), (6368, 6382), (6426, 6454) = -1.2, 10.2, 11.2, 10.5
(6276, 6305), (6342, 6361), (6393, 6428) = -1.5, 9.91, 10.8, 10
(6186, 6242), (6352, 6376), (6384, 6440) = -1.1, 9.69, 10.7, 10.4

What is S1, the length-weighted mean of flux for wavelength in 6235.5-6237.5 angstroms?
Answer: 11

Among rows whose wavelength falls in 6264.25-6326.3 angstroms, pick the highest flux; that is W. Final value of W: 13.52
